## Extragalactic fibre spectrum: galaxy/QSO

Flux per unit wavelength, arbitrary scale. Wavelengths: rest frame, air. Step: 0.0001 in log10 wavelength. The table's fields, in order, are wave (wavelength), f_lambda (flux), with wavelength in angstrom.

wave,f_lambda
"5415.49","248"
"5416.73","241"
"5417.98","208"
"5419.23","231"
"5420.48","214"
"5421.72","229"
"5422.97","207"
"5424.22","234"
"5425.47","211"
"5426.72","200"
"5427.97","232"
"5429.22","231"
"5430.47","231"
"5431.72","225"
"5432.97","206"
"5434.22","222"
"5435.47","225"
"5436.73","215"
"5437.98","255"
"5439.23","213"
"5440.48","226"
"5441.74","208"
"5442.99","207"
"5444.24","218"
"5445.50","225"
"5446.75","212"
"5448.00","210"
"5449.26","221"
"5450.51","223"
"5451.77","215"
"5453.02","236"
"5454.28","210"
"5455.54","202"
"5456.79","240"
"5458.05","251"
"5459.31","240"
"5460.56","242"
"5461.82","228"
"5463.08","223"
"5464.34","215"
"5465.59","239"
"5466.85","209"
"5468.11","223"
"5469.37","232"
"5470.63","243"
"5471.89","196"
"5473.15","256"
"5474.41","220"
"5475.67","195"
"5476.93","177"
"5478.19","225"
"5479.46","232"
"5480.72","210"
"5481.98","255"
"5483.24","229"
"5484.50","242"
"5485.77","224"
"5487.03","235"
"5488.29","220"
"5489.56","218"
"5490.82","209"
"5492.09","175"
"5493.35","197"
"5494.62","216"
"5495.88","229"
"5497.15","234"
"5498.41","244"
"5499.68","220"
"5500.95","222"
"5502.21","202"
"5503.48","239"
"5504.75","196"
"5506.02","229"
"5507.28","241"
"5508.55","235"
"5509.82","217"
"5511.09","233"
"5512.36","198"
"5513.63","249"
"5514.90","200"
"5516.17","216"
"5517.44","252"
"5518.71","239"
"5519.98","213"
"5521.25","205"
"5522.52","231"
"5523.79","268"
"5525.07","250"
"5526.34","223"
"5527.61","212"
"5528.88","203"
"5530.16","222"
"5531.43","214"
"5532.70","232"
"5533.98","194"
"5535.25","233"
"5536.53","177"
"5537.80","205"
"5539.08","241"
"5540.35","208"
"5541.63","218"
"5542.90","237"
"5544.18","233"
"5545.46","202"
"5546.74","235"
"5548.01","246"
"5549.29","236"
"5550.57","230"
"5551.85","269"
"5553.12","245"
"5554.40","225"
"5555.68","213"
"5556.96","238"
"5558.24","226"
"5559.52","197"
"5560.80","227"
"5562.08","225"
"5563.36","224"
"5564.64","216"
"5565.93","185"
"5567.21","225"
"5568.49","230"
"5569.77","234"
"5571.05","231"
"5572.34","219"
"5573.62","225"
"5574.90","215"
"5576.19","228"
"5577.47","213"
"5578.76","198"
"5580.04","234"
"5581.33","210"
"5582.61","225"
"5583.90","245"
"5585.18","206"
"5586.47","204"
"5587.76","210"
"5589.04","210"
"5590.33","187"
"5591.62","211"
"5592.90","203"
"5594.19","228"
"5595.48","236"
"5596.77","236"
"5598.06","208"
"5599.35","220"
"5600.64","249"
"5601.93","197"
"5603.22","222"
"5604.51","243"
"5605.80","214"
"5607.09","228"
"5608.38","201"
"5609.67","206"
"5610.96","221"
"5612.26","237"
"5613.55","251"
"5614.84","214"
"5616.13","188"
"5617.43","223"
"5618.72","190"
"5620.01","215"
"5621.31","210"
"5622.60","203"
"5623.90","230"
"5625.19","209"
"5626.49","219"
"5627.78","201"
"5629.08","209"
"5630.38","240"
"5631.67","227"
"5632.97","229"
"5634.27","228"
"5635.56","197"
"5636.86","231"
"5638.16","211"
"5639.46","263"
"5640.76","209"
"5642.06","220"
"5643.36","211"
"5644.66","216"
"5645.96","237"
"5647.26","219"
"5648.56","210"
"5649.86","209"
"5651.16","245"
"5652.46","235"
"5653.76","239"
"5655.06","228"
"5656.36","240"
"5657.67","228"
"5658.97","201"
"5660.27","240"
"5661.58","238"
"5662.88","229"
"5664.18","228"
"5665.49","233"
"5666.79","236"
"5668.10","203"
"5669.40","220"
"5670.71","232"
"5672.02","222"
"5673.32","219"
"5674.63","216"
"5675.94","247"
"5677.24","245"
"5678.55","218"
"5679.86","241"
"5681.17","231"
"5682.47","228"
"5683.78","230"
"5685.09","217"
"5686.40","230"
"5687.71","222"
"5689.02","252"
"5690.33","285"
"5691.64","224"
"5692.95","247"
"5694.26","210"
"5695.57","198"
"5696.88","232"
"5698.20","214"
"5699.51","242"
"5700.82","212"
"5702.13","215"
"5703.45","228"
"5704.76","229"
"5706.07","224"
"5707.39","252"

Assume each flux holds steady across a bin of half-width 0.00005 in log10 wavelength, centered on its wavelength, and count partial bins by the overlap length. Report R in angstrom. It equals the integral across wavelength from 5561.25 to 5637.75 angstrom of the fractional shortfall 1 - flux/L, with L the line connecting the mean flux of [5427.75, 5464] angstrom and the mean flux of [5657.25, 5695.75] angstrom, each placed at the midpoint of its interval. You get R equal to 3.1 angstrom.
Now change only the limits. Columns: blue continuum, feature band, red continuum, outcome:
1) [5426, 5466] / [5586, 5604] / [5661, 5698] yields 0.9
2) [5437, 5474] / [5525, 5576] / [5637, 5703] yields 0.7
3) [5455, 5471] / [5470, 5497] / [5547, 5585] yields 1.1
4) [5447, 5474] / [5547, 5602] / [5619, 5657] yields 0.3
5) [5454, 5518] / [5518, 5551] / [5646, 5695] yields 0.2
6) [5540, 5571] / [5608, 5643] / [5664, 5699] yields 1.5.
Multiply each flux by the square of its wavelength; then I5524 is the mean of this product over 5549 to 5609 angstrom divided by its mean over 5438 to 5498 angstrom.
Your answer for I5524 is 1.04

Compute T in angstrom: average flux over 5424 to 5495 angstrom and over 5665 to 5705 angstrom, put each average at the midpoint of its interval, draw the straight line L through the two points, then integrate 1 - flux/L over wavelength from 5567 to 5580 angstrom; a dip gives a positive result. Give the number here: 0.2 angstrom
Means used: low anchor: 221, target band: 222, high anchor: 228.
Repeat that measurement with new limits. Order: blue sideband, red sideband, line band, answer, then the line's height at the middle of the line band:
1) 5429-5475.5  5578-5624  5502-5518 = -0.21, 221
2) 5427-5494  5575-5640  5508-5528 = -0.66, 220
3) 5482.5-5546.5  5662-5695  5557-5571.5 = 0.25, 224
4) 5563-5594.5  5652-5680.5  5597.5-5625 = 0.44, 221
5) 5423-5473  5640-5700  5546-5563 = -0.46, 225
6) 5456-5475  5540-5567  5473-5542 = 2.07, 228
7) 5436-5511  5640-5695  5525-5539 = 0.60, 224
